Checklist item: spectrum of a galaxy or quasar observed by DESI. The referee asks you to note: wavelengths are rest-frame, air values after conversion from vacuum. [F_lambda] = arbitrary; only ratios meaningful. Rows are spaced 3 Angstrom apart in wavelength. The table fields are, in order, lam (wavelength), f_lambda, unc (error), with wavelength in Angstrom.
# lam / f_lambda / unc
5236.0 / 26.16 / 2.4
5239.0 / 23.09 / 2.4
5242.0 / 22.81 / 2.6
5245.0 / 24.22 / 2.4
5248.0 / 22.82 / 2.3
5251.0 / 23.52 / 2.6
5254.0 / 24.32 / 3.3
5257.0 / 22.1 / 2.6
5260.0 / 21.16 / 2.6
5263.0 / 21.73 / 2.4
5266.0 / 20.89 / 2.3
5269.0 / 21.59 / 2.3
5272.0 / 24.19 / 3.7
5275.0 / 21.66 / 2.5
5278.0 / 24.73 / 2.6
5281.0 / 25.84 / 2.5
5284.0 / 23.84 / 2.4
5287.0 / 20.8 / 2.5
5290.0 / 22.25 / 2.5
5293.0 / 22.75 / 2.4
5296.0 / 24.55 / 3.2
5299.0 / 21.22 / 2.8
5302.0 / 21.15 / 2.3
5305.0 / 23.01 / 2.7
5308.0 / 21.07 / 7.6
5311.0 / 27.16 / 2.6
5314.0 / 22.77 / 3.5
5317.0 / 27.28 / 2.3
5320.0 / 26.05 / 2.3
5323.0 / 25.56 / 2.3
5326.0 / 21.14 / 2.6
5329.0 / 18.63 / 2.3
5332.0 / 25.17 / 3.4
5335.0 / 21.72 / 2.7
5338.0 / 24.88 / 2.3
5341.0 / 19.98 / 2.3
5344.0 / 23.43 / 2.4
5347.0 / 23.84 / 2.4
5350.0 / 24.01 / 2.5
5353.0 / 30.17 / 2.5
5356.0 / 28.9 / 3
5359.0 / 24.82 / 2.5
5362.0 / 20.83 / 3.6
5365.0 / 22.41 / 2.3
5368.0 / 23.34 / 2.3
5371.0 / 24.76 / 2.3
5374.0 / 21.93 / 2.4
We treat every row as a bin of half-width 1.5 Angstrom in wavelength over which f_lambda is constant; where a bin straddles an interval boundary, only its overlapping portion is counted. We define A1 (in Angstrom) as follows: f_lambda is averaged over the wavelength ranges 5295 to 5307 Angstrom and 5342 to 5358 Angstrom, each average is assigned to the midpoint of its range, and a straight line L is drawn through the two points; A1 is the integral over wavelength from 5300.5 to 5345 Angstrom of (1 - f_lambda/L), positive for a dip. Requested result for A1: 1.09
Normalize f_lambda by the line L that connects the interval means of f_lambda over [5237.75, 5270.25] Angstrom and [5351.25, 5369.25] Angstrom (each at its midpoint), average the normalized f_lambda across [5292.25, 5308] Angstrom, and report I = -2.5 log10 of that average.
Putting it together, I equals 0.06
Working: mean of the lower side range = 22.6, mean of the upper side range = 25.1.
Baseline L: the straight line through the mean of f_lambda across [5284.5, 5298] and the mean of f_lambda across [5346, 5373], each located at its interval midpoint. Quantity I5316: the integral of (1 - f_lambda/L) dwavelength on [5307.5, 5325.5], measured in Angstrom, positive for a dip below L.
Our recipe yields -1.2 Angstrom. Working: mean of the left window 22.6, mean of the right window 24.8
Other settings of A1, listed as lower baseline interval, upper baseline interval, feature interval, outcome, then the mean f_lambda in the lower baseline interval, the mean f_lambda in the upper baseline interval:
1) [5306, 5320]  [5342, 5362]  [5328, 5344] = 1.8 Angstrom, 24.7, 25.3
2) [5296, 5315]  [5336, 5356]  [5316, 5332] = -0.1 Angstrom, 22.9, 24.7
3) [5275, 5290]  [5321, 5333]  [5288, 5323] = -0.9 Angstrom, 23.4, 22.7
